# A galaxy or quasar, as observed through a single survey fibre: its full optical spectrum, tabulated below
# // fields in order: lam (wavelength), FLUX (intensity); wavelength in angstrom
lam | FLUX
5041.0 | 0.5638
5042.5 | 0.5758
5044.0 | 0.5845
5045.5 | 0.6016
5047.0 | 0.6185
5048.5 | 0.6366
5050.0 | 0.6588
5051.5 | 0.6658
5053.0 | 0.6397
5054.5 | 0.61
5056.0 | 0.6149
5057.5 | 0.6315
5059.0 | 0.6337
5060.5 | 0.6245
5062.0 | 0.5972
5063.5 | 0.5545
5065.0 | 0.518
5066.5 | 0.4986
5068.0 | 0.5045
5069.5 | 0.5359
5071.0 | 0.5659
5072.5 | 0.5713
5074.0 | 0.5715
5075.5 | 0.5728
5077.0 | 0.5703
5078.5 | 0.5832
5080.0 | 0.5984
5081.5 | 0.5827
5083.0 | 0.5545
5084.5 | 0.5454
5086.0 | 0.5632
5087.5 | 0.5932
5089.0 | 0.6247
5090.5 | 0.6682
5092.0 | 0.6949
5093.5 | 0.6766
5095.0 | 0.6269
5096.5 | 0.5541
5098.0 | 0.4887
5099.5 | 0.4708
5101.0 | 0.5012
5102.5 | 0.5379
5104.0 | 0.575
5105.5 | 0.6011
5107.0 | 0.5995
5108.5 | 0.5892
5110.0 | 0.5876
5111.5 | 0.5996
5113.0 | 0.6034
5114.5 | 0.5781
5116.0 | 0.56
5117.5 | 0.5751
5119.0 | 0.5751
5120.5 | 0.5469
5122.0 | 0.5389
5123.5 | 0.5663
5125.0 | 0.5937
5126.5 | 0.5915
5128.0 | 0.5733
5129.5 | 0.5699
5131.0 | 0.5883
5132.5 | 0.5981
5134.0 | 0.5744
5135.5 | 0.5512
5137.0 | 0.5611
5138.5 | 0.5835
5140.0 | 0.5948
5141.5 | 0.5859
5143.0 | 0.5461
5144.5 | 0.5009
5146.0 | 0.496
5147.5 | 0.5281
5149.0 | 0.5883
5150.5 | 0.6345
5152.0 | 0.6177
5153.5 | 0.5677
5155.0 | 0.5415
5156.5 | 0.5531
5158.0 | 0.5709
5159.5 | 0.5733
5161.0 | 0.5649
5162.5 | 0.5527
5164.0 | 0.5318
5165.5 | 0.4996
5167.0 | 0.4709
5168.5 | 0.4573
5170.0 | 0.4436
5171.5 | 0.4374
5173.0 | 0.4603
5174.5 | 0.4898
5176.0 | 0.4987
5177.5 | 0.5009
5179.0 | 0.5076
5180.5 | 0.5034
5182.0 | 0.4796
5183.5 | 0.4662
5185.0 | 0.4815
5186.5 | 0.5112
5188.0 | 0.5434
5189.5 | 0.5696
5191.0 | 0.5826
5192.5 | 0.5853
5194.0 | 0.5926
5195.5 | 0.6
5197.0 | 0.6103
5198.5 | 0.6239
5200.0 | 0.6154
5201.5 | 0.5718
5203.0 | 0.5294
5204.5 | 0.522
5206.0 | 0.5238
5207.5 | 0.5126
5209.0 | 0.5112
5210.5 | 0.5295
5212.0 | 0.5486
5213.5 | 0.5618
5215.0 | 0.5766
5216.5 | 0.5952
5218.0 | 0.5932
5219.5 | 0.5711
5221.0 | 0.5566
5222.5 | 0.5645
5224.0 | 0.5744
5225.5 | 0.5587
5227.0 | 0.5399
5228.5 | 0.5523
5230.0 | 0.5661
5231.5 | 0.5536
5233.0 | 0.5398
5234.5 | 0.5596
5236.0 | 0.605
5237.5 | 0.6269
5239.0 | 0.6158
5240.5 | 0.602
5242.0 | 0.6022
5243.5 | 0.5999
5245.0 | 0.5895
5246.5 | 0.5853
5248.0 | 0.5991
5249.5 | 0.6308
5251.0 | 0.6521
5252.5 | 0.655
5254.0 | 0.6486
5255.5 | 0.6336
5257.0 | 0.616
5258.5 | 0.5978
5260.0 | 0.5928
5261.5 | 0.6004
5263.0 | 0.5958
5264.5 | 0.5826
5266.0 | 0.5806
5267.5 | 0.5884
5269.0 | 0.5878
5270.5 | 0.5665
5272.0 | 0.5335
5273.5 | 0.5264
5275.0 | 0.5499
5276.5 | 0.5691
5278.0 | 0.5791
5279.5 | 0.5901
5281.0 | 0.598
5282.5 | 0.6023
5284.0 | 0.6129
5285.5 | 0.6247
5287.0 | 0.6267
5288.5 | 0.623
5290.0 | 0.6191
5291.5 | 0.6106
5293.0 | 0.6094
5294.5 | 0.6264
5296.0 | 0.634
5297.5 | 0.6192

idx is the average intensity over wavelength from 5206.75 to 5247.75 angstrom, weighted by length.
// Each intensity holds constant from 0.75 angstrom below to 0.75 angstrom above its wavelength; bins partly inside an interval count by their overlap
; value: 0.57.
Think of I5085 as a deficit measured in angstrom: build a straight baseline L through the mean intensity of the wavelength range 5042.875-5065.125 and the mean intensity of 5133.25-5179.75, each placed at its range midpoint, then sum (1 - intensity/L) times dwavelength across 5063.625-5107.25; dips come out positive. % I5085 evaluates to 1.47 angstrom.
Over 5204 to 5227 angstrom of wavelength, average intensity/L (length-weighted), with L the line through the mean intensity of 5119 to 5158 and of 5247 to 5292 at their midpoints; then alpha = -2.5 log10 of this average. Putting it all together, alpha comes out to 0.06 mag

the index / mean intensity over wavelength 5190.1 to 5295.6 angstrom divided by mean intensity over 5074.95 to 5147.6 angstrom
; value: 1.02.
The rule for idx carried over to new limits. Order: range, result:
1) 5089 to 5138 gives 0.579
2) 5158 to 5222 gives 0.535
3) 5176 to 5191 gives 0.51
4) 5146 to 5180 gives 0.526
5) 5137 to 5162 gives 0.565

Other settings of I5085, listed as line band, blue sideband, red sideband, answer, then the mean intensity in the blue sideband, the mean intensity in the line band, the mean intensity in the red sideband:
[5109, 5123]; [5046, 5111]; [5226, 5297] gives 0.34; 0.586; 0.574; 0.596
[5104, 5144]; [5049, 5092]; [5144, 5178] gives -1.87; 0.59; 0.578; 0.526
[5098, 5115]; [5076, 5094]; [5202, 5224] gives 0.87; 0.603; 0.564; 0.551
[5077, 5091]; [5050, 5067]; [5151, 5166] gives 0.09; 0.603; 0.588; 0.56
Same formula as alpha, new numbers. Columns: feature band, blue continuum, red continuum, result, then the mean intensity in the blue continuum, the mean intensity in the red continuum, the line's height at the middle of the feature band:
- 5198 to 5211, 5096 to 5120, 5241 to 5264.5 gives 0.09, 0.562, 0.612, 0.596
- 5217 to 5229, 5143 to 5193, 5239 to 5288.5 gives 0.00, 0.525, 0.598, 0.567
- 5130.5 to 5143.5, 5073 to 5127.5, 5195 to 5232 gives 0.00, 0.579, 0.562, 0.574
